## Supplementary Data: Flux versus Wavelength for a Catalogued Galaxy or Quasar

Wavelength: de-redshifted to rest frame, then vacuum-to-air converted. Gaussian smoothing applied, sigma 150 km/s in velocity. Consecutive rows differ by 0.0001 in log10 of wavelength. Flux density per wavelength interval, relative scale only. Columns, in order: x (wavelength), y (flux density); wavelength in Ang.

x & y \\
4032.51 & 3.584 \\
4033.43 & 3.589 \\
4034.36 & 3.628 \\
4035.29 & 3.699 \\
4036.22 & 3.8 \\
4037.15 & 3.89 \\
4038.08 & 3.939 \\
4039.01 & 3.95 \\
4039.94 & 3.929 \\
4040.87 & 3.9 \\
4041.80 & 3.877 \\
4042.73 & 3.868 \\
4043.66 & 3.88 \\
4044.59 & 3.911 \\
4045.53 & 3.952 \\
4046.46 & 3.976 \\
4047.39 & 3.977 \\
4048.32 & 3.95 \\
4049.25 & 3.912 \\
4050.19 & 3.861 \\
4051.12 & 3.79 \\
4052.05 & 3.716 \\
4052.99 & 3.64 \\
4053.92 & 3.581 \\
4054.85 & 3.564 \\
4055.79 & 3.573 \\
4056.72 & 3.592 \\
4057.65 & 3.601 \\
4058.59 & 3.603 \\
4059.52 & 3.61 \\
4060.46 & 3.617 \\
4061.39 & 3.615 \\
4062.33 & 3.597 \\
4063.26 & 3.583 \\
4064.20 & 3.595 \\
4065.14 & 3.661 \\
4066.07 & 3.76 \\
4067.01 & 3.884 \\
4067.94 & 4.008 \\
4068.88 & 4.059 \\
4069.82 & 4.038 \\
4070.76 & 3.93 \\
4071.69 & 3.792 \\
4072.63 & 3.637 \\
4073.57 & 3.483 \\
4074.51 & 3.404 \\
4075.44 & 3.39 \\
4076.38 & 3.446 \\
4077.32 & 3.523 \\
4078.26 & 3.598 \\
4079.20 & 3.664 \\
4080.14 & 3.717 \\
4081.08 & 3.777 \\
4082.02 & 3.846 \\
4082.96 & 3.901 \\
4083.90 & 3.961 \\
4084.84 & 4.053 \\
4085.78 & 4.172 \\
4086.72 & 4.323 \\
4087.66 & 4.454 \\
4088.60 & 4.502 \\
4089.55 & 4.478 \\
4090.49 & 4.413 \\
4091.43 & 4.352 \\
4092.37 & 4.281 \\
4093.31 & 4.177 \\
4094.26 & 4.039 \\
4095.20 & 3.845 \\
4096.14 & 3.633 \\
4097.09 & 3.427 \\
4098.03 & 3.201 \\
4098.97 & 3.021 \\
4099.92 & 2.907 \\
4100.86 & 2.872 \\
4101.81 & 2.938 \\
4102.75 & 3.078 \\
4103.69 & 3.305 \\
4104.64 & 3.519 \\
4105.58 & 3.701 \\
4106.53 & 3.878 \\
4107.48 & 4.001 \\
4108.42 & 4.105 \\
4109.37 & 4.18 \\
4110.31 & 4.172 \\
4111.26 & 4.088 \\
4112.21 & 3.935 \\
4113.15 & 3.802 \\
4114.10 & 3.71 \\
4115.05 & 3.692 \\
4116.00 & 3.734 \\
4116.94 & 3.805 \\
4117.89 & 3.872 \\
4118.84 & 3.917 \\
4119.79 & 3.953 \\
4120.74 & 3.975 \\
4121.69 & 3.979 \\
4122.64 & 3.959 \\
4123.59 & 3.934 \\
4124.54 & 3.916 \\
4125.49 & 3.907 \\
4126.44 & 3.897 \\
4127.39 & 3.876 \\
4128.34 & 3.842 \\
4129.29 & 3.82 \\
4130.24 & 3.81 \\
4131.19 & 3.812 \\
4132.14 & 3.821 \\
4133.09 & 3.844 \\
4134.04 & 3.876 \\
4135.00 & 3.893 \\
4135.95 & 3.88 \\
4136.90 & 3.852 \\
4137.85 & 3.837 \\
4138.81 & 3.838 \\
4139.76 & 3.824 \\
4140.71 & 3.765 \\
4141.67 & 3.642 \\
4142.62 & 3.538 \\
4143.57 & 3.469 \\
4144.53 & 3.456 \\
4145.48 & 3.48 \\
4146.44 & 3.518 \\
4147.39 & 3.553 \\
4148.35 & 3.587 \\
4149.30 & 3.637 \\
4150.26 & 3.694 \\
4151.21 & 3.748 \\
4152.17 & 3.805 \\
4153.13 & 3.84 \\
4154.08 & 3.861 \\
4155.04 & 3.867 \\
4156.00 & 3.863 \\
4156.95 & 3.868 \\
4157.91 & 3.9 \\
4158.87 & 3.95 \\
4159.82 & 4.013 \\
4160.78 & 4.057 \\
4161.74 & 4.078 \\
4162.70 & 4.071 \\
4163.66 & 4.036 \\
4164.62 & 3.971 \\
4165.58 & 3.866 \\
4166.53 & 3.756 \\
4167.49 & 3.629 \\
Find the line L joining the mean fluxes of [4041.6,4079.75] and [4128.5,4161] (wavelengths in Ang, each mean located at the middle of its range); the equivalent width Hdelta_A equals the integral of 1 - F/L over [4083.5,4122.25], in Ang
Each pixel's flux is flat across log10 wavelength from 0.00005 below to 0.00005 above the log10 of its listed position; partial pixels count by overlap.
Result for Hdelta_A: -1.0 Ang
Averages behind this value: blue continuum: 3.72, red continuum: 3.77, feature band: 3.84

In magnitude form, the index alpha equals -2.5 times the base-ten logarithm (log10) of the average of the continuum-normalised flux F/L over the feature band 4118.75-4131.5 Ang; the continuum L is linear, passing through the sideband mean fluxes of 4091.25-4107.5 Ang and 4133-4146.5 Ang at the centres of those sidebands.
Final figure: -0.07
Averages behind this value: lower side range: 3.54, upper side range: 3.71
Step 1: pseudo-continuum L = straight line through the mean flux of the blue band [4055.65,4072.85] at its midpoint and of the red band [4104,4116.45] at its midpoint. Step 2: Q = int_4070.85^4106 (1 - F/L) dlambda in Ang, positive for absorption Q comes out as 0.7 Ang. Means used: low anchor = 3.73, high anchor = 3.88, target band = 3.73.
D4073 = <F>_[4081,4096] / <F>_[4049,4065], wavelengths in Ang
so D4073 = 1.1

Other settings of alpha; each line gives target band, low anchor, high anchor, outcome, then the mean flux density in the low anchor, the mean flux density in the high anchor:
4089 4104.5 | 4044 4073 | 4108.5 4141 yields 0.06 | 3.76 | 3.89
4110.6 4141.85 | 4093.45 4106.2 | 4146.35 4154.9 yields -0.09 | 3.37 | 3.71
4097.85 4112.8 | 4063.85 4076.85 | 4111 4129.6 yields 0.08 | 3.72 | 3.88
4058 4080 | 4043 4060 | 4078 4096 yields 0.07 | 3.76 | 4.08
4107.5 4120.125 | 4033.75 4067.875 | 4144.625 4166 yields -0.03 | 3.77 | 3.82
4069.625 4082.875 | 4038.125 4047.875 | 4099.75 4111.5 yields 0.03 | 3.92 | 3.61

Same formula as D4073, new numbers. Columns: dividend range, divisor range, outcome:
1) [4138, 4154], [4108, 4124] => 0.93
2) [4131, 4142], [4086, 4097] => 0.91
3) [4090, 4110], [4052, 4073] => 0.99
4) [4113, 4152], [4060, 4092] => 0.98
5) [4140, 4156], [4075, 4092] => 0.92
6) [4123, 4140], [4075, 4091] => 0.98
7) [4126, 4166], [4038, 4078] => 1.02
